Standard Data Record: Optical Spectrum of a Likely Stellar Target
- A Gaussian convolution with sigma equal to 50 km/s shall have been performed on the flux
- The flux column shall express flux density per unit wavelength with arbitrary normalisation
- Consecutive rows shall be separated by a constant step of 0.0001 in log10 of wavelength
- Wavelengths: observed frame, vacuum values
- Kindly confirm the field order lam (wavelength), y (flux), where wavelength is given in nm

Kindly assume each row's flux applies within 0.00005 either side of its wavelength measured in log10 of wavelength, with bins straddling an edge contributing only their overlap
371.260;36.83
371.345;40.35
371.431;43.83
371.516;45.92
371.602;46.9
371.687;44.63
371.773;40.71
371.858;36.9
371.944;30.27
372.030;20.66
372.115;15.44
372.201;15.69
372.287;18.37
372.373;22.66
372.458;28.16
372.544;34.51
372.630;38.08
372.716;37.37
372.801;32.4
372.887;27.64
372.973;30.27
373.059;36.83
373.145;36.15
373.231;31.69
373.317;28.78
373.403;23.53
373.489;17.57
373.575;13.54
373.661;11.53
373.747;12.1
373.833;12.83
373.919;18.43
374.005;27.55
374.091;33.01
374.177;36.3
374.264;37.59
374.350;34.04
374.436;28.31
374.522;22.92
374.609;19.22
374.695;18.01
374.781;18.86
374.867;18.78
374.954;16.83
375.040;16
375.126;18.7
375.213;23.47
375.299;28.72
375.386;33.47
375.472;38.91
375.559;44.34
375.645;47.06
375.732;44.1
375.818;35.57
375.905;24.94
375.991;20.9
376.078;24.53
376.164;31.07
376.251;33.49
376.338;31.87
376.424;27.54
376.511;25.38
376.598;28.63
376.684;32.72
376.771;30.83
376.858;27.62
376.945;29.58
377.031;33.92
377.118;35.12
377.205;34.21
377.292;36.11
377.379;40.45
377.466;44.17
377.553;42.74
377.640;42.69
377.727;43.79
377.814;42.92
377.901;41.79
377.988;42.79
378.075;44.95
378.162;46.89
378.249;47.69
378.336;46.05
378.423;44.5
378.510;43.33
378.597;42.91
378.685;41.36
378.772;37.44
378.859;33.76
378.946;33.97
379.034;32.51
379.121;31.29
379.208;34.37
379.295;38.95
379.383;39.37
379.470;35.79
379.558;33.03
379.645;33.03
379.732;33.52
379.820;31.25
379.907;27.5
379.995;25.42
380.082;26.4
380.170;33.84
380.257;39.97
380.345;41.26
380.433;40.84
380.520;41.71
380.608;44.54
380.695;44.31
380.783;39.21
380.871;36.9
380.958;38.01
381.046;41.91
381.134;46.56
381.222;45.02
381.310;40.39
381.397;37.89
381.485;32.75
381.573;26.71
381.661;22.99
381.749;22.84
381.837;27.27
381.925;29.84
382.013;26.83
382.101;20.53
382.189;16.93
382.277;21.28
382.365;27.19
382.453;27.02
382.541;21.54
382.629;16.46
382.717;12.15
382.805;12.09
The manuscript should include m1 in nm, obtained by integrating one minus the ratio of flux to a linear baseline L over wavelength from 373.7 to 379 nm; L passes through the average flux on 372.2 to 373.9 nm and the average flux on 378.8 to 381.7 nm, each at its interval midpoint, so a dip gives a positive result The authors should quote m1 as -0.37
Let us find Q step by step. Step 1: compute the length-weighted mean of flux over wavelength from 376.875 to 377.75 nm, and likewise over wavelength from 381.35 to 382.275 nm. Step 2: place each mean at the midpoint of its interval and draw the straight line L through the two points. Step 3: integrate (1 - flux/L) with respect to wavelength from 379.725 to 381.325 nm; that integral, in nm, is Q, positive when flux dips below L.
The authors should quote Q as -0.46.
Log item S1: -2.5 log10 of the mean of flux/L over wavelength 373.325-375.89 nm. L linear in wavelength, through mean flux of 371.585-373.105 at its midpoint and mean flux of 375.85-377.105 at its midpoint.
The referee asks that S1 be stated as 0.15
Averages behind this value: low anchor 30.7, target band 25.9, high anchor 29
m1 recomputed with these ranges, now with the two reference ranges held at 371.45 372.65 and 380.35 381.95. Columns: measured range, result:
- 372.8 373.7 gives 0.17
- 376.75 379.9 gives -0.27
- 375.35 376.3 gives -0.02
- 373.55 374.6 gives 0.28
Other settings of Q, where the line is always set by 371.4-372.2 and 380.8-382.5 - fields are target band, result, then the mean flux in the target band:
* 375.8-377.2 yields 0.147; 29.6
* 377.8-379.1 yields -0.359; 41.3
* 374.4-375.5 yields 0.350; 23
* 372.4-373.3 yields 0.041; 33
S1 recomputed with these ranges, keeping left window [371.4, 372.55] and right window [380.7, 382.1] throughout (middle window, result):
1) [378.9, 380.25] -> 0.03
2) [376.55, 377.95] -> -0.11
